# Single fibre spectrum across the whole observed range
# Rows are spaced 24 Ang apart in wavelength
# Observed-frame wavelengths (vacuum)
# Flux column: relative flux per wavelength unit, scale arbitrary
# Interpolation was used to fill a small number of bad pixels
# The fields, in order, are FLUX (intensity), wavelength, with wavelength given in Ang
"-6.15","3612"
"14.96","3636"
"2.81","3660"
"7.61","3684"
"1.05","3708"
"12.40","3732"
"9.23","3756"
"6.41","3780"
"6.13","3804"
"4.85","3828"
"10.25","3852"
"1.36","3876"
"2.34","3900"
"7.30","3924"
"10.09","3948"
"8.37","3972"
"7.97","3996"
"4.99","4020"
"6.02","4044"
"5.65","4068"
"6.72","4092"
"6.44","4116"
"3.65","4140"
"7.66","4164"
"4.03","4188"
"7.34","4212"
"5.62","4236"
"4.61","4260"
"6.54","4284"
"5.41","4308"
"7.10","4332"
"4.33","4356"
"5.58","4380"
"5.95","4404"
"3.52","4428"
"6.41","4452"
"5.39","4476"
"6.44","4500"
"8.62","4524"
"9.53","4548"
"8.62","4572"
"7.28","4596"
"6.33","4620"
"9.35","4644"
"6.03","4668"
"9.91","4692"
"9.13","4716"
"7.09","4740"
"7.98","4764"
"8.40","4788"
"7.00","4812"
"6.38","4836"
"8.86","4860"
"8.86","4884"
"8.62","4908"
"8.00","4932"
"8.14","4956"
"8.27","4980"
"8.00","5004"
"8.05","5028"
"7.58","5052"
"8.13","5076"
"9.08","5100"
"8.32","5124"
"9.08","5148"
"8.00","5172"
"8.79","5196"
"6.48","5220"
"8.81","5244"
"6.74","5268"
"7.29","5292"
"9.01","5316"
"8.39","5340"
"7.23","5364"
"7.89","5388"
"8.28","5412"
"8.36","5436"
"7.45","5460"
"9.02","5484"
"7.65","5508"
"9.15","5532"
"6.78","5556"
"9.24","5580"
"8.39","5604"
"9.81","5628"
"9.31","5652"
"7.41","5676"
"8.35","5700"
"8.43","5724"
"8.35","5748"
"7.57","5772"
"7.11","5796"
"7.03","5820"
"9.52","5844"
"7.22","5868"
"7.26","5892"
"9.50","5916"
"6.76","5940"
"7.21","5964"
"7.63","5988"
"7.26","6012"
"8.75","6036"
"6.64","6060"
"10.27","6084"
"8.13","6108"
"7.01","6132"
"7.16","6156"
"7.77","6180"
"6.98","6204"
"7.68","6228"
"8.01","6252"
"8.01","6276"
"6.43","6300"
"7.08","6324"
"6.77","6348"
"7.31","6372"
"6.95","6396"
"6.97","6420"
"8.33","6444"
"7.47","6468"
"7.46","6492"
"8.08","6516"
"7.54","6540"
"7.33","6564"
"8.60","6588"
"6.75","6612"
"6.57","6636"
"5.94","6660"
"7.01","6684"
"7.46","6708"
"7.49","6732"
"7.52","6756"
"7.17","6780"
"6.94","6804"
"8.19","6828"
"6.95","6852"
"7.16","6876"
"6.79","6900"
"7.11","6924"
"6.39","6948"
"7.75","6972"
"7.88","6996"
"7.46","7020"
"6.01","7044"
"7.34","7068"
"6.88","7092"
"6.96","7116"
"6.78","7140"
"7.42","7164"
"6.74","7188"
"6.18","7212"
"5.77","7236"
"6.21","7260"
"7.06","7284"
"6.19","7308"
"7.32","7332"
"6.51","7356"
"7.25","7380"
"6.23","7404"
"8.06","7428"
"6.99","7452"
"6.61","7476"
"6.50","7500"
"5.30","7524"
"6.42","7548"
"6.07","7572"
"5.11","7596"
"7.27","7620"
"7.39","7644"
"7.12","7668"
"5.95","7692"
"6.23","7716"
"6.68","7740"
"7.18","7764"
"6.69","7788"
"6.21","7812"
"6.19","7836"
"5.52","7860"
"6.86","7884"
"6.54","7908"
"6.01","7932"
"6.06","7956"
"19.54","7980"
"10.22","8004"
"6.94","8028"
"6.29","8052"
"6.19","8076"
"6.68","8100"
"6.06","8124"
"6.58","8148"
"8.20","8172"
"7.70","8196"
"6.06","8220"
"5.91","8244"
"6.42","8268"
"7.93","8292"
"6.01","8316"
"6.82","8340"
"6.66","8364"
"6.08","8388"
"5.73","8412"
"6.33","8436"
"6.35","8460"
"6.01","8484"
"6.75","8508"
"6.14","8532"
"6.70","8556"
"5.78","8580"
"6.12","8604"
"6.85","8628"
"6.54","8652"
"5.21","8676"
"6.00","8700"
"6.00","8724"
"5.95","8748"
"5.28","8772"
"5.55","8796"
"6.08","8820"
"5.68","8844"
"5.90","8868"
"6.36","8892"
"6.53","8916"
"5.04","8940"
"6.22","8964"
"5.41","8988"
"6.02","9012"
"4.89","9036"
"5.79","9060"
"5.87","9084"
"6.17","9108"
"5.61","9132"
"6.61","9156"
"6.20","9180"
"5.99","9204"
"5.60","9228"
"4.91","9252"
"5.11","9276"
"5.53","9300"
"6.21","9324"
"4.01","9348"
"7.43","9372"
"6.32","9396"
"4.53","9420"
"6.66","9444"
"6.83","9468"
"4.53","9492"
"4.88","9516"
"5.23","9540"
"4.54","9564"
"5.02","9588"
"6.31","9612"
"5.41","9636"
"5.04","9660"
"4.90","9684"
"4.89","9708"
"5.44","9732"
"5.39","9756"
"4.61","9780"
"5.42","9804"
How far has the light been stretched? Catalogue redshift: 0.22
